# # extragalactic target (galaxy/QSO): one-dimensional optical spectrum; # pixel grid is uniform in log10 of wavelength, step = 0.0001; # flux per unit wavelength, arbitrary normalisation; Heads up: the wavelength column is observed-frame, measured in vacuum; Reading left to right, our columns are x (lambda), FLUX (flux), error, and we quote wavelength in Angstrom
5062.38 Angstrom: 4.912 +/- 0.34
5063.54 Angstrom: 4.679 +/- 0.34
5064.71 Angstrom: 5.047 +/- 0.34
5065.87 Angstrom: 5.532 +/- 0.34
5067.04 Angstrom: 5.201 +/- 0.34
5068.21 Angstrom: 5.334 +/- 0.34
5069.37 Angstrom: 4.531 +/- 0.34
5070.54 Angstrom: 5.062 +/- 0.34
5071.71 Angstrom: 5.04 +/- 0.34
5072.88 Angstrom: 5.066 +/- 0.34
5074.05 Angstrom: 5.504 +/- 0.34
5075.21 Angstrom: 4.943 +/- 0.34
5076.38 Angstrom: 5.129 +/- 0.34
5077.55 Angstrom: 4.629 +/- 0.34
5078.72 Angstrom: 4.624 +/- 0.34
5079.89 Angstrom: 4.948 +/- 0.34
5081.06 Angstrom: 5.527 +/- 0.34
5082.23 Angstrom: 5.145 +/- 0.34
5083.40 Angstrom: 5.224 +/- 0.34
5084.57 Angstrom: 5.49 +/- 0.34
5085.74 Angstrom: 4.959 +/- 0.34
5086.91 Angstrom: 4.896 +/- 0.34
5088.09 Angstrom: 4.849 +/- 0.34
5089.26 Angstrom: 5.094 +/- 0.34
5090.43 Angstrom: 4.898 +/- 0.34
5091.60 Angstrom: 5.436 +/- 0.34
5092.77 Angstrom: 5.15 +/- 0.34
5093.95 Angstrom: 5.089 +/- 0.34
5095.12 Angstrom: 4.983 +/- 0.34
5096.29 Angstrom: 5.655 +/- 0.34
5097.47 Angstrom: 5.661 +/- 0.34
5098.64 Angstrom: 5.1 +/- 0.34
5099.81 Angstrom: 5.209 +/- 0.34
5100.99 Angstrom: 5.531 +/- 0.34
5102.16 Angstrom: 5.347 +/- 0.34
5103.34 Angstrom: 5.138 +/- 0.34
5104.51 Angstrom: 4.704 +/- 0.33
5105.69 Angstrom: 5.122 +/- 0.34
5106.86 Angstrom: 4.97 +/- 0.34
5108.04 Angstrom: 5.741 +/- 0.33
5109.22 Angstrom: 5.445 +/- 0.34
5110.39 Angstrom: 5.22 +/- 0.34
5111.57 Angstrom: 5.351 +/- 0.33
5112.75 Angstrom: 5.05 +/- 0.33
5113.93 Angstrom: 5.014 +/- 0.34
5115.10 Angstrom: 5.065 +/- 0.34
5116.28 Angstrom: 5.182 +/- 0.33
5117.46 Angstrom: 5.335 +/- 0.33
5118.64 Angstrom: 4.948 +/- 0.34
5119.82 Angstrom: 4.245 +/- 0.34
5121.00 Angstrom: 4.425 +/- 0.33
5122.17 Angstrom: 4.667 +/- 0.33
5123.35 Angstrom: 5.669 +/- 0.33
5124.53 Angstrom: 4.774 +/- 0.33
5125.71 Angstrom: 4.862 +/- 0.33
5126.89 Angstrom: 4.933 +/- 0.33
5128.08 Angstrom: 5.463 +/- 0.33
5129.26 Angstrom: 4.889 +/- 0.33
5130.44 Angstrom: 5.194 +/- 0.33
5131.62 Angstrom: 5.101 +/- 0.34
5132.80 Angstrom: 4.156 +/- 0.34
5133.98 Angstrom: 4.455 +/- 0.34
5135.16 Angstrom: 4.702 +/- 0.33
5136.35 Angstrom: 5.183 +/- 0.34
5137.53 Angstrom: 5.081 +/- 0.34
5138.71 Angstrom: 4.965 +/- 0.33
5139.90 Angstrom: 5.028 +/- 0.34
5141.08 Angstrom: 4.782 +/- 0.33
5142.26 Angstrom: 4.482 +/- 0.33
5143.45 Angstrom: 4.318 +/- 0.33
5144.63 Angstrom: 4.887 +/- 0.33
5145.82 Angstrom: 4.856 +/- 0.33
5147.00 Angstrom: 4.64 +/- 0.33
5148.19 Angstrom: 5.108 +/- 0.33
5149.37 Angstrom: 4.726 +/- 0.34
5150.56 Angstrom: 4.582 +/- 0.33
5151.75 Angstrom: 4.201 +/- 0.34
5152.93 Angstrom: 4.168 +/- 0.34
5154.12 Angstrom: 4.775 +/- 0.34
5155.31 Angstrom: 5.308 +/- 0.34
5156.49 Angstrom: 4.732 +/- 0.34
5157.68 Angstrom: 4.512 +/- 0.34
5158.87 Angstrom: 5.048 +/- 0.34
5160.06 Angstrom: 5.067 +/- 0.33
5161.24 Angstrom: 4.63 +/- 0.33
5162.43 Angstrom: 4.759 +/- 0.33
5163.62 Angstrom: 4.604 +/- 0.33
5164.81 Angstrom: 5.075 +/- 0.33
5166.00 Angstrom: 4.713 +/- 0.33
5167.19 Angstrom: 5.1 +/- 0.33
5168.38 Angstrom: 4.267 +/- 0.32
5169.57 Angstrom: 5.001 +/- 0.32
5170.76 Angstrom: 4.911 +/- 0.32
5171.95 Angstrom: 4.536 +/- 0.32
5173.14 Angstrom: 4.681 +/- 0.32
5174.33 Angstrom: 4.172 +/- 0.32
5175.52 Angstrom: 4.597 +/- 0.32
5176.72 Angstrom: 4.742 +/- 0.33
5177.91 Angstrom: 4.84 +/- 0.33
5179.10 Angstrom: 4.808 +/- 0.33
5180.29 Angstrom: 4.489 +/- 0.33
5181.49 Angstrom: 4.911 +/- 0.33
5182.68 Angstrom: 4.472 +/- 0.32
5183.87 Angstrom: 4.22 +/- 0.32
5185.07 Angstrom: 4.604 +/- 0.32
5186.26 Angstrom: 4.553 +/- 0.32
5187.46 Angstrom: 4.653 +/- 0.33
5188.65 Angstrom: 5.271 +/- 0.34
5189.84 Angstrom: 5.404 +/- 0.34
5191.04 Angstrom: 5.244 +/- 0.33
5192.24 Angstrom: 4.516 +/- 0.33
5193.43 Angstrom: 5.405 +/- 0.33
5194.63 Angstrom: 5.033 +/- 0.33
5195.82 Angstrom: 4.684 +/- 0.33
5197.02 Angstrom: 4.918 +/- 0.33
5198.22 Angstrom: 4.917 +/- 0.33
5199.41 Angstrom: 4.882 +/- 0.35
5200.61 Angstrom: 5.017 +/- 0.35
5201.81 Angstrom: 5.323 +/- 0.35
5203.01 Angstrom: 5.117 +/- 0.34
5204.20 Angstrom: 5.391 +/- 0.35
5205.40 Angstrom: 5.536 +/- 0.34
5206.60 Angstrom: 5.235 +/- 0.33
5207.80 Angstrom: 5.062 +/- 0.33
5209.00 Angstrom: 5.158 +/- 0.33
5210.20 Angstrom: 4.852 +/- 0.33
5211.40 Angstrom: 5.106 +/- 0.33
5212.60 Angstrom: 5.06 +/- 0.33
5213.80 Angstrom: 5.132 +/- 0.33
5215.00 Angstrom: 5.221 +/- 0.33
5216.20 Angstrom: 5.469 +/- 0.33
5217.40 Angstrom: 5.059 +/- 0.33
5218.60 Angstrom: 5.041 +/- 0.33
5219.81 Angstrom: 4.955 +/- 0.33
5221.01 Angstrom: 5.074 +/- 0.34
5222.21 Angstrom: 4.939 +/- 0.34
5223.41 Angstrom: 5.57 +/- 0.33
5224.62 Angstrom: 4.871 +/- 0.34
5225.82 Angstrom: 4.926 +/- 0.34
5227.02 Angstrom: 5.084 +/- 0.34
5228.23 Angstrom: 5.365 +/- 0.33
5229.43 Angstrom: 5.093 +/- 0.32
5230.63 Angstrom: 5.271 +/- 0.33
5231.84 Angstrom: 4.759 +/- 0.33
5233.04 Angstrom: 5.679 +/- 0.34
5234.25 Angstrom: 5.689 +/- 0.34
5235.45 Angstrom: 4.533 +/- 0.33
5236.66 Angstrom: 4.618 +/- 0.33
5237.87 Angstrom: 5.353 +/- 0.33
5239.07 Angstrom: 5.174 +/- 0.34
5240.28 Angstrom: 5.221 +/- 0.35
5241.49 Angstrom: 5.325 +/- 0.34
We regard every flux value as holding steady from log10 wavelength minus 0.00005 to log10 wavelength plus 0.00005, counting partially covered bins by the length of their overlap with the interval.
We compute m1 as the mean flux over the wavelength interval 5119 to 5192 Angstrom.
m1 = 4.77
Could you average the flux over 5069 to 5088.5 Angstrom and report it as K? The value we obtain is 5.04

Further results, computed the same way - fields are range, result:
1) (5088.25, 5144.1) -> 5.04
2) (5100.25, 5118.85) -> 5.2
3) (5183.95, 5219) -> 5.05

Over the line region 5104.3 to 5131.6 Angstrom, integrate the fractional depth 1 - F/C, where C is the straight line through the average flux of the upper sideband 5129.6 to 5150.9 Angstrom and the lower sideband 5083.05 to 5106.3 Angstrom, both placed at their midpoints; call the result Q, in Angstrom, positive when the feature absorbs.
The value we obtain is -0.4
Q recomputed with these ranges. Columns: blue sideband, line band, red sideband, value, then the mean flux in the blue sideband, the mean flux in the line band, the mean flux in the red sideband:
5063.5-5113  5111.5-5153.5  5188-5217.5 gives 2.4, 5.15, 4.84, 5.12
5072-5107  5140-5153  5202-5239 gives 1.2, 5.14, 4.65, 5.14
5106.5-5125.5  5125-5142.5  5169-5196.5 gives 0.3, 5.07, 4.89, 4.77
